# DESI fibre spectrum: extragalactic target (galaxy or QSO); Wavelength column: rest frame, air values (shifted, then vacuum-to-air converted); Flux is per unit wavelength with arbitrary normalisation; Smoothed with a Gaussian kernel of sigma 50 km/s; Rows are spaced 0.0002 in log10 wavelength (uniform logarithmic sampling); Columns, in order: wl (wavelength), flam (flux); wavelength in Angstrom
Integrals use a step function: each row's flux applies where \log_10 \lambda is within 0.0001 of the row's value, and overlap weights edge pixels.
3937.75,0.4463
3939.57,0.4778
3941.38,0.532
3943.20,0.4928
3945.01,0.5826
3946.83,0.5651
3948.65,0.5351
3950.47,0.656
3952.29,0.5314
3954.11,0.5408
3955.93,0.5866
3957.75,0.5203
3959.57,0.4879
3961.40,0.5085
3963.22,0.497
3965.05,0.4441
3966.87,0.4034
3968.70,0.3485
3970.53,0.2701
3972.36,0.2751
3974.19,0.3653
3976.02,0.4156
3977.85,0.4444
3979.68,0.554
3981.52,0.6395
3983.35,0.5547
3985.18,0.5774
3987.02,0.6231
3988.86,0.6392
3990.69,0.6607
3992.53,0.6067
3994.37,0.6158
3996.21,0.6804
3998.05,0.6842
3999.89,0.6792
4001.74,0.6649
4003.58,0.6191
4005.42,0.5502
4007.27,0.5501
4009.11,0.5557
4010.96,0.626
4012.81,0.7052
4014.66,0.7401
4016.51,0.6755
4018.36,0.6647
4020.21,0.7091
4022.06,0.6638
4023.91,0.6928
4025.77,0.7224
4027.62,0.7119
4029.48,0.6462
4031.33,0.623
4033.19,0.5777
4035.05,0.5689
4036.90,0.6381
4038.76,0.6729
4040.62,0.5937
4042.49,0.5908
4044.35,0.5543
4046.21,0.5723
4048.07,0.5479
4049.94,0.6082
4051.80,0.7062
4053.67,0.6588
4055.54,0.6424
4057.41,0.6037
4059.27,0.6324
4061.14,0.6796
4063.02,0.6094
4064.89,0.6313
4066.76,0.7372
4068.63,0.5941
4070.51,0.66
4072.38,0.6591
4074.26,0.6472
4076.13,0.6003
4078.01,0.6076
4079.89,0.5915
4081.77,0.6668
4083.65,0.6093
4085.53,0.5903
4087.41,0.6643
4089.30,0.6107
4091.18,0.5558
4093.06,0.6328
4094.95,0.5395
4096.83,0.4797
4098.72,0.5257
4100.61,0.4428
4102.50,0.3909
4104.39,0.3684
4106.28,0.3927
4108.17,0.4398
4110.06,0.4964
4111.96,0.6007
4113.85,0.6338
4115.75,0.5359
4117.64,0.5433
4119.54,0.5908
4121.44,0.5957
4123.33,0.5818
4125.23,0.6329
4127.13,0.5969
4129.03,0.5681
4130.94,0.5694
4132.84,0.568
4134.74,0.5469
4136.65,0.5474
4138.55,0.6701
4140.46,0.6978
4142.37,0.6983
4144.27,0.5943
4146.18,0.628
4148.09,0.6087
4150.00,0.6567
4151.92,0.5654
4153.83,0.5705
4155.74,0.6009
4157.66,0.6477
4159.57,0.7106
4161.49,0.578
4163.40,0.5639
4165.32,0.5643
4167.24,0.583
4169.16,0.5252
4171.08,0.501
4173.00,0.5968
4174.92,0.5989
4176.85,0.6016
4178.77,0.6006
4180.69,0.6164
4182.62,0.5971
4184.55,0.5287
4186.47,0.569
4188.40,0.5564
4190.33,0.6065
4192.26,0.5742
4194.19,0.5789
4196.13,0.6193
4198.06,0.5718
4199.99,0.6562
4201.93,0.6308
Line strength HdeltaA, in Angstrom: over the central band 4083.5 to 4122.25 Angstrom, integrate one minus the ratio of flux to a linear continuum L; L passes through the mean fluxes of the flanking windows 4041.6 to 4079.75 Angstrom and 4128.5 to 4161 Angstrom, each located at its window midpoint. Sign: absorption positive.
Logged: 5.4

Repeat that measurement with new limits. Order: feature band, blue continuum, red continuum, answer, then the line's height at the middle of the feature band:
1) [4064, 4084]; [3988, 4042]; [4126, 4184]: -0.4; 0.626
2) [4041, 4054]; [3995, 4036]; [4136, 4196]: 0.7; 0.639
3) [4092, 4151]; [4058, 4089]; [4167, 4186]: 4.4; 0.607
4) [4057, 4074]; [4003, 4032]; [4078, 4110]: -2.0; 0.578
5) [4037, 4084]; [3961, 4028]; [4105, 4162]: -3.7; 0.582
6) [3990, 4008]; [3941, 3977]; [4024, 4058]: -2.7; 0.55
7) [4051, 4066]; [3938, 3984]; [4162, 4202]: -3.3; 0.529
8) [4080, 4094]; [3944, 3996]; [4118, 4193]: -1.2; 0.567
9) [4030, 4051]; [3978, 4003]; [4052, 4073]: 1.4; 0.641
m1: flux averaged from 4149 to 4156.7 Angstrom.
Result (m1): 0.598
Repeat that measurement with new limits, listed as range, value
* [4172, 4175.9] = 0.596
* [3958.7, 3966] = 0.484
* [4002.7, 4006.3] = 0.585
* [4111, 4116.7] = 0.59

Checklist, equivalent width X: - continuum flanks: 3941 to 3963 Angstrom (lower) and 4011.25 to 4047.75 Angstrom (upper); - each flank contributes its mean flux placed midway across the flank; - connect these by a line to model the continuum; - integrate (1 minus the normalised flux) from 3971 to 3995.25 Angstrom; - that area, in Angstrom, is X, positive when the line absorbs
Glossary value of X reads 2.28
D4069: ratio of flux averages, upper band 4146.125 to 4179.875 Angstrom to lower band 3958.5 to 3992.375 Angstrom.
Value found 1.2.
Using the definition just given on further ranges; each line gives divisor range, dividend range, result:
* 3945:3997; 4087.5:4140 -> 1.05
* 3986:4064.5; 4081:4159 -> 0.90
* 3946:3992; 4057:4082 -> 1.26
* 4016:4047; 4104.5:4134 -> 0.86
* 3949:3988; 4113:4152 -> 1.23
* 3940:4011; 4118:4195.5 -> 1.10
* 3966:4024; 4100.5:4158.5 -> 0.99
